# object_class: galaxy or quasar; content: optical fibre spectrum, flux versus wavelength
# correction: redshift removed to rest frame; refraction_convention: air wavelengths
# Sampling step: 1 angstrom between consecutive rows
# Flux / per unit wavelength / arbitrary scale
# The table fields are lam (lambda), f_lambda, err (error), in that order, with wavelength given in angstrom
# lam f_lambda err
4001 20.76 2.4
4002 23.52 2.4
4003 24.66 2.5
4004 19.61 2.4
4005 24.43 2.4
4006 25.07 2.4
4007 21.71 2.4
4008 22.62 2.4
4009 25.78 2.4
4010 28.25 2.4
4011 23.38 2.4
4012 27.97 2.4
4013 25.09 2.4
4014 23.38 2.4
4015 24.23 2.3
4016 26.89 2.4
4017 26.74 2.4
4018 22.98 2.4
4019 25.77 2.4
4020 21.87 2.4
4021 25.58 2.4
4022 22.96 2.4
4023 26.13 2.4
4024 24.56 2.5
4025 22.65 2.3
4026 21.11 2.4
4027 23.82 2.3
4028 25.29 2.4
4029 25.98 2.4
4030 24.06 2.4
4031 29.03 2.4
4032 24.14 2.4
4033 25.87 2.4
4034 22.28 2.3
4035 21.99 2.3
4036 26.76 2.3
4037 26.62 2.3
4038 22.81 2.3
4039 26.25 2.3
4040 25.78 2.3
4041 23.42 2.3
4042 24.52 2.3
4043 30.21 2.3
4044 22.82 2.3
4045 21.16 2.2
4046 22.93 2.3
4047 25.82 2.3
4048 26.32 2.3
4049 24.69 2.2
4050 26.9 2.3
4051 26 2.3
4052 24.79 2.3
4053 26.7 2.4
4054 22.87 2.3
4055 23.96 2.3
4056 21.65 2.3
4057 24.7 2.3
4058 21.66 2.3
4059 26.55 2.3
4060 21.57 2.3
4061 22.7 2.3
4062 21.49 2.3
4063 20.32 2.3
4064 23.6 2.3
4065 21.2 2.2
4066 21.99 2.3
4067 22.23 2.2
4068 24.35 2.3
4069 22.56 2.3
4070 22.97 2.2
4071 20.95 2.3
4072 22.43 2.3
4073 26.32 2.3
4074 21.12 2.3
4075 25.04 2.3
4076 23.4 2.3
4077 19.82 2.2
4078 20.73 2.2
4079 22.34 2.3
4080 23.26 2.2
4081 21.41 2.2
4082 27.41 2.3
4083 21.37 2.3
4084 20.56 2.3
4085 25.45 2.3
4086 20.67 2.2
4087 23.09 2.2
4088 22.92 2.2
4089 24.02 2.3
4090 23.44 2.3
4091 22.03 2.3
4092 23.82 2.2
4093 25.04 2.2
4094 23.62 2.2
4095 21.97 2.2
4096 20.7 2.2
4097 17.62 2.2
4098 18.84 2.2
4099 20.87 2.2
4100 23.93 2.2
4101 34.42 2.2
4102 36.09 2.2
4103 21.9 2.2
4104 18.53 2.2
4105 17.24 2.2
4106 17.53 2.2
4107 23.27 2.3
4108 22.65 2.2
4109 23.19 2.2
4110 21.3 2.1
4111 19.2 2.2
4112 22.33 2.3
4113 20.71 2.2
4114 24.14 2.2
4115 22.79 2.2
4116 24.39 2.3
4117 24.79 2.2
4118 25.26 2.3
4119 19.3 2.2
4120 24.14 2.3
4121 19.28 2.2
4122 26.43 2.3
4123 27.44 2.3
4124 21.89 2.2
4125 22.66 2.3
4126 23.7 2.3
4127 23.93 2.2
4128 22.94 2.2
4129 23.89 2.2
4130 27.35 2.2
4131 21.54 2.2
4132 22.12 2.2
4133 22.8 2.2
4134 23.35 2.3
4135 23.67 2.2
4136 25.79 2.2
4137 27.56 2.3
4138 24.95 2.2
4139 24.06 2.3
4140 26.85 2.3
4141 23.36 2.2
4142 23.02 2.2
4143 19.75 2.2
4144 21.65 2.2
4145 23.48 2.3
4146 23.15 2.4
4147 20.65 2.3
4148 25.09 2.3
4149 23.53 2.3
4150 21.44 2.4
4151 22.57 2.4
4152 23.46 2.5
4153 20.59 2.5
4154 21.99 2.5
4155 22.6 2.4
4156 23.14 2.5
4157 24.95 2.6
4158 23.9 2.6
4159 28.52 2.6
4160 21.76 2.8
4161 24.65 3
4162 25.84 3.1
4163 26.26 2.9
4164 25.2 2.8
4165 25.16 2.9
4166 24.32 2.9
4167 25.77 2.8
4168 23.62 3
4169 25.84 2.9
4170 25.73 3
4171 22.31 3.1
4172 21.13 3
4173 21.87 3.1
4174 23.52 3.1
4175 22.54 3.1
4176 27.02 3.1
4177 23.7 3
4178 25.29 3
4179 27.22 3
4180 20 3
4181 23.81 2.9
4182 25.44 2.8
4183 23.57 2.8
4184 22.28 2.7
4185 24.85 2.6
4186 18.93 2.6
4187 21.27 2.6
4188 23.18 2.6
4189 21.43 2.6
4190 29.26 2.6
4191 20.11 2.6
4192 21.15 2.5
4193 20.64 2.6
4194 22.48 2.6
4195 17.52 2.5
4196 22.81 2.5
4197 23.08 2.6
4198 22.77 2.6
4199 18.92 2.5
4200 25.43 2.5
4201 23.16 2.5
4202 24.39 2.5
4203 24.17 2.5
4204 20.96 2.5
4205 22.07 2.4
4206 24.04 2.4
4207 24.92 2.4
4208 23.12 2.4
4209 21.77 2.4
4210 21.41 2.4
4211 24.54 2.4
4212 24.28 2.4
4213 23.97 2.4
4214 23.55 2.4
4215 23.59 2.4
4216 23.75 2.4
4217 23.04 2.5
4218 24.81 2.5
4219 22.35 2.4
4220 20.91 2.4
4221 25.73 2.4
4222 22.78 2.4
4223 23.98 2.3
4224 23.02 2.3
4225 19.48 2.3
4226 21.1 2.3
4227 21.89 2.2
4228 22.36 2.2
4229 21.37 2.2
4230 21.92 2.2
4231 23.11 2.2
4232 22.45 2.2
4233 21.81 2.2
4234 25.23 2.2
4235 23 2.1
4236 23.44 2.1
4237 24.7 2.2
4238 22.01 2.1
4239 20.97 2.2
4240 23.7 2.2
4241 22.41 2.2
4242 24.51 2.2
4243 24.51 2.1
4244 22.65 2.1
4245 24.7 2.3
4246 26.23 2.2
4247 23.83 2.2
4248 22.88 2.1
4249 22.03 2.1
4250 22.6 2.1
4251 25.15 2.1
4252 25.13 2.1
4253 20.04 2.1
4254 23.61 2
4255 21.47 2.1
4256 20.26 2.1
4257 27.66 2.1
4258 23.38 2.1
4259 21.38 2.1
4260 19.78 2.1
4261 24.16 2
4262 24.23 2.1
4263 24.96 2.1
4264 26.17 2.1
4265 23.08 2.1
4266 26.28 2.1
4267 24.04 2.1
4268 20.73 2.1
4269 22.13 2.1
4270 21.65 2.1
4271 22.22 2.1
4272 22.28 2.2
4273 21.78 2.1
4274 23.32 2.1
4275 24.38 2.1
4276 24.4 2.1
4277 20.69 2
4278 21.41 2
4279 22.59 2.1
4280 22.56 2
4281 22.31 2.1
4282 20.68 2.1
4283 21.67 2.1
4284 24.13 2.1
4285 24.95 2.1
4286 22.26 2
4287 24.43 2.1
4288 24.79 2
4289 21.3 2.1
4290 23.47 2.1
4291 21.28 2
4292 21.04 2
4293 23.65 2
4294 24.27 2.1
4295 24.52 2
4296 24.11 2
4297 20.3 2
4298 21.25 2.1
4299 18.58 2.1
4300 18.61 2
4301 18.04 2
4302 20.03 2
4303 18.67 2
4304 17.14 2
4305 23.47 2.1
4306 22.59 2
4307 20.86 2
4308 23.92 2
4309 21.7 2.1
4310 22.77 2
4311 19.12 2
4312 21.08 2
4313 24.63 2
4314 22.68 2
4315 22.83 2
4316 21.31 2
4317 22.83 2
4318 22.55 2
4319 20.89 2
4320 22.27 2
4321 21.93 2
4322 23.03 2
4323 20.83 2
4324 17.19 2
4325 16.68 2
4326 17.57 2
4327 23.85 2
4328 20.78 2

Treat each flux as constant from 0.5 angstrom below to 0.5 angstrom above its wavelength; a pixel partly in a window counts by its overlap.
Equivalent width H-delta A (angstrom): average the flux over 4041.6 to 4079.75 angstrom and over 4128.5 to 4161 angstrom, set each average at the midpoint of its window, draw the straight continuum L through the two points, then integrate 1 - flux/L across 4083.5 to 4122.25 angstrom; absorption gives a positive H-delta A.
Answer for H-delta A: 1.3 angstrom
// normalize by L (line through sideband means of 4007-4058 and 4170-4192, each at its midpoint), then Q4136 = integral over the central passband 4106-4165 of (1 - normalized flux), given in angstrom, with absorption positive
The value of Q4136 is 0.7 angstrom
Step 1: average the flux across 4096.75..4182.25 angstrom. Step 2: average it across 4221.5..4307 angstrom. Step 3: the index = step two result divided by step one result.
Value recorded 0.96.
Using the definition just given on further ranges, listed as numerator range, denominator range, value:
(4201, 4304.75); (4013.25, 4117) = 0.97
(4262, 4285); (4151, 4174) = 0.96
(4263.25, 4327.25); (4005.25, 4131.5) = 0.93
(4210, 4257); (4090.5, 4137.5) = 1.00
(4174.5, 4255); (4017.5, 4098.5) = 0.98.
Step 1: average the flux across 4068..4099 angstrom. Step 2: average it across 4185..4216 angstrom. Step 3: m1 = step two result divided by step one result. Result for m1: 1.0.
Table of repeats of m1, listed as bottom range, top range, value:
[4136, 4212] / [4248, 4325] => 0.95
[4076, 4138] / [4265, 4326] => 0.95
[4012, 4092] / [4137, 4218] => 0.98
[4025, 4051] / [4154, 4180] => 0.98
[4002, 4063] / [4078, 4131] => 0.94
